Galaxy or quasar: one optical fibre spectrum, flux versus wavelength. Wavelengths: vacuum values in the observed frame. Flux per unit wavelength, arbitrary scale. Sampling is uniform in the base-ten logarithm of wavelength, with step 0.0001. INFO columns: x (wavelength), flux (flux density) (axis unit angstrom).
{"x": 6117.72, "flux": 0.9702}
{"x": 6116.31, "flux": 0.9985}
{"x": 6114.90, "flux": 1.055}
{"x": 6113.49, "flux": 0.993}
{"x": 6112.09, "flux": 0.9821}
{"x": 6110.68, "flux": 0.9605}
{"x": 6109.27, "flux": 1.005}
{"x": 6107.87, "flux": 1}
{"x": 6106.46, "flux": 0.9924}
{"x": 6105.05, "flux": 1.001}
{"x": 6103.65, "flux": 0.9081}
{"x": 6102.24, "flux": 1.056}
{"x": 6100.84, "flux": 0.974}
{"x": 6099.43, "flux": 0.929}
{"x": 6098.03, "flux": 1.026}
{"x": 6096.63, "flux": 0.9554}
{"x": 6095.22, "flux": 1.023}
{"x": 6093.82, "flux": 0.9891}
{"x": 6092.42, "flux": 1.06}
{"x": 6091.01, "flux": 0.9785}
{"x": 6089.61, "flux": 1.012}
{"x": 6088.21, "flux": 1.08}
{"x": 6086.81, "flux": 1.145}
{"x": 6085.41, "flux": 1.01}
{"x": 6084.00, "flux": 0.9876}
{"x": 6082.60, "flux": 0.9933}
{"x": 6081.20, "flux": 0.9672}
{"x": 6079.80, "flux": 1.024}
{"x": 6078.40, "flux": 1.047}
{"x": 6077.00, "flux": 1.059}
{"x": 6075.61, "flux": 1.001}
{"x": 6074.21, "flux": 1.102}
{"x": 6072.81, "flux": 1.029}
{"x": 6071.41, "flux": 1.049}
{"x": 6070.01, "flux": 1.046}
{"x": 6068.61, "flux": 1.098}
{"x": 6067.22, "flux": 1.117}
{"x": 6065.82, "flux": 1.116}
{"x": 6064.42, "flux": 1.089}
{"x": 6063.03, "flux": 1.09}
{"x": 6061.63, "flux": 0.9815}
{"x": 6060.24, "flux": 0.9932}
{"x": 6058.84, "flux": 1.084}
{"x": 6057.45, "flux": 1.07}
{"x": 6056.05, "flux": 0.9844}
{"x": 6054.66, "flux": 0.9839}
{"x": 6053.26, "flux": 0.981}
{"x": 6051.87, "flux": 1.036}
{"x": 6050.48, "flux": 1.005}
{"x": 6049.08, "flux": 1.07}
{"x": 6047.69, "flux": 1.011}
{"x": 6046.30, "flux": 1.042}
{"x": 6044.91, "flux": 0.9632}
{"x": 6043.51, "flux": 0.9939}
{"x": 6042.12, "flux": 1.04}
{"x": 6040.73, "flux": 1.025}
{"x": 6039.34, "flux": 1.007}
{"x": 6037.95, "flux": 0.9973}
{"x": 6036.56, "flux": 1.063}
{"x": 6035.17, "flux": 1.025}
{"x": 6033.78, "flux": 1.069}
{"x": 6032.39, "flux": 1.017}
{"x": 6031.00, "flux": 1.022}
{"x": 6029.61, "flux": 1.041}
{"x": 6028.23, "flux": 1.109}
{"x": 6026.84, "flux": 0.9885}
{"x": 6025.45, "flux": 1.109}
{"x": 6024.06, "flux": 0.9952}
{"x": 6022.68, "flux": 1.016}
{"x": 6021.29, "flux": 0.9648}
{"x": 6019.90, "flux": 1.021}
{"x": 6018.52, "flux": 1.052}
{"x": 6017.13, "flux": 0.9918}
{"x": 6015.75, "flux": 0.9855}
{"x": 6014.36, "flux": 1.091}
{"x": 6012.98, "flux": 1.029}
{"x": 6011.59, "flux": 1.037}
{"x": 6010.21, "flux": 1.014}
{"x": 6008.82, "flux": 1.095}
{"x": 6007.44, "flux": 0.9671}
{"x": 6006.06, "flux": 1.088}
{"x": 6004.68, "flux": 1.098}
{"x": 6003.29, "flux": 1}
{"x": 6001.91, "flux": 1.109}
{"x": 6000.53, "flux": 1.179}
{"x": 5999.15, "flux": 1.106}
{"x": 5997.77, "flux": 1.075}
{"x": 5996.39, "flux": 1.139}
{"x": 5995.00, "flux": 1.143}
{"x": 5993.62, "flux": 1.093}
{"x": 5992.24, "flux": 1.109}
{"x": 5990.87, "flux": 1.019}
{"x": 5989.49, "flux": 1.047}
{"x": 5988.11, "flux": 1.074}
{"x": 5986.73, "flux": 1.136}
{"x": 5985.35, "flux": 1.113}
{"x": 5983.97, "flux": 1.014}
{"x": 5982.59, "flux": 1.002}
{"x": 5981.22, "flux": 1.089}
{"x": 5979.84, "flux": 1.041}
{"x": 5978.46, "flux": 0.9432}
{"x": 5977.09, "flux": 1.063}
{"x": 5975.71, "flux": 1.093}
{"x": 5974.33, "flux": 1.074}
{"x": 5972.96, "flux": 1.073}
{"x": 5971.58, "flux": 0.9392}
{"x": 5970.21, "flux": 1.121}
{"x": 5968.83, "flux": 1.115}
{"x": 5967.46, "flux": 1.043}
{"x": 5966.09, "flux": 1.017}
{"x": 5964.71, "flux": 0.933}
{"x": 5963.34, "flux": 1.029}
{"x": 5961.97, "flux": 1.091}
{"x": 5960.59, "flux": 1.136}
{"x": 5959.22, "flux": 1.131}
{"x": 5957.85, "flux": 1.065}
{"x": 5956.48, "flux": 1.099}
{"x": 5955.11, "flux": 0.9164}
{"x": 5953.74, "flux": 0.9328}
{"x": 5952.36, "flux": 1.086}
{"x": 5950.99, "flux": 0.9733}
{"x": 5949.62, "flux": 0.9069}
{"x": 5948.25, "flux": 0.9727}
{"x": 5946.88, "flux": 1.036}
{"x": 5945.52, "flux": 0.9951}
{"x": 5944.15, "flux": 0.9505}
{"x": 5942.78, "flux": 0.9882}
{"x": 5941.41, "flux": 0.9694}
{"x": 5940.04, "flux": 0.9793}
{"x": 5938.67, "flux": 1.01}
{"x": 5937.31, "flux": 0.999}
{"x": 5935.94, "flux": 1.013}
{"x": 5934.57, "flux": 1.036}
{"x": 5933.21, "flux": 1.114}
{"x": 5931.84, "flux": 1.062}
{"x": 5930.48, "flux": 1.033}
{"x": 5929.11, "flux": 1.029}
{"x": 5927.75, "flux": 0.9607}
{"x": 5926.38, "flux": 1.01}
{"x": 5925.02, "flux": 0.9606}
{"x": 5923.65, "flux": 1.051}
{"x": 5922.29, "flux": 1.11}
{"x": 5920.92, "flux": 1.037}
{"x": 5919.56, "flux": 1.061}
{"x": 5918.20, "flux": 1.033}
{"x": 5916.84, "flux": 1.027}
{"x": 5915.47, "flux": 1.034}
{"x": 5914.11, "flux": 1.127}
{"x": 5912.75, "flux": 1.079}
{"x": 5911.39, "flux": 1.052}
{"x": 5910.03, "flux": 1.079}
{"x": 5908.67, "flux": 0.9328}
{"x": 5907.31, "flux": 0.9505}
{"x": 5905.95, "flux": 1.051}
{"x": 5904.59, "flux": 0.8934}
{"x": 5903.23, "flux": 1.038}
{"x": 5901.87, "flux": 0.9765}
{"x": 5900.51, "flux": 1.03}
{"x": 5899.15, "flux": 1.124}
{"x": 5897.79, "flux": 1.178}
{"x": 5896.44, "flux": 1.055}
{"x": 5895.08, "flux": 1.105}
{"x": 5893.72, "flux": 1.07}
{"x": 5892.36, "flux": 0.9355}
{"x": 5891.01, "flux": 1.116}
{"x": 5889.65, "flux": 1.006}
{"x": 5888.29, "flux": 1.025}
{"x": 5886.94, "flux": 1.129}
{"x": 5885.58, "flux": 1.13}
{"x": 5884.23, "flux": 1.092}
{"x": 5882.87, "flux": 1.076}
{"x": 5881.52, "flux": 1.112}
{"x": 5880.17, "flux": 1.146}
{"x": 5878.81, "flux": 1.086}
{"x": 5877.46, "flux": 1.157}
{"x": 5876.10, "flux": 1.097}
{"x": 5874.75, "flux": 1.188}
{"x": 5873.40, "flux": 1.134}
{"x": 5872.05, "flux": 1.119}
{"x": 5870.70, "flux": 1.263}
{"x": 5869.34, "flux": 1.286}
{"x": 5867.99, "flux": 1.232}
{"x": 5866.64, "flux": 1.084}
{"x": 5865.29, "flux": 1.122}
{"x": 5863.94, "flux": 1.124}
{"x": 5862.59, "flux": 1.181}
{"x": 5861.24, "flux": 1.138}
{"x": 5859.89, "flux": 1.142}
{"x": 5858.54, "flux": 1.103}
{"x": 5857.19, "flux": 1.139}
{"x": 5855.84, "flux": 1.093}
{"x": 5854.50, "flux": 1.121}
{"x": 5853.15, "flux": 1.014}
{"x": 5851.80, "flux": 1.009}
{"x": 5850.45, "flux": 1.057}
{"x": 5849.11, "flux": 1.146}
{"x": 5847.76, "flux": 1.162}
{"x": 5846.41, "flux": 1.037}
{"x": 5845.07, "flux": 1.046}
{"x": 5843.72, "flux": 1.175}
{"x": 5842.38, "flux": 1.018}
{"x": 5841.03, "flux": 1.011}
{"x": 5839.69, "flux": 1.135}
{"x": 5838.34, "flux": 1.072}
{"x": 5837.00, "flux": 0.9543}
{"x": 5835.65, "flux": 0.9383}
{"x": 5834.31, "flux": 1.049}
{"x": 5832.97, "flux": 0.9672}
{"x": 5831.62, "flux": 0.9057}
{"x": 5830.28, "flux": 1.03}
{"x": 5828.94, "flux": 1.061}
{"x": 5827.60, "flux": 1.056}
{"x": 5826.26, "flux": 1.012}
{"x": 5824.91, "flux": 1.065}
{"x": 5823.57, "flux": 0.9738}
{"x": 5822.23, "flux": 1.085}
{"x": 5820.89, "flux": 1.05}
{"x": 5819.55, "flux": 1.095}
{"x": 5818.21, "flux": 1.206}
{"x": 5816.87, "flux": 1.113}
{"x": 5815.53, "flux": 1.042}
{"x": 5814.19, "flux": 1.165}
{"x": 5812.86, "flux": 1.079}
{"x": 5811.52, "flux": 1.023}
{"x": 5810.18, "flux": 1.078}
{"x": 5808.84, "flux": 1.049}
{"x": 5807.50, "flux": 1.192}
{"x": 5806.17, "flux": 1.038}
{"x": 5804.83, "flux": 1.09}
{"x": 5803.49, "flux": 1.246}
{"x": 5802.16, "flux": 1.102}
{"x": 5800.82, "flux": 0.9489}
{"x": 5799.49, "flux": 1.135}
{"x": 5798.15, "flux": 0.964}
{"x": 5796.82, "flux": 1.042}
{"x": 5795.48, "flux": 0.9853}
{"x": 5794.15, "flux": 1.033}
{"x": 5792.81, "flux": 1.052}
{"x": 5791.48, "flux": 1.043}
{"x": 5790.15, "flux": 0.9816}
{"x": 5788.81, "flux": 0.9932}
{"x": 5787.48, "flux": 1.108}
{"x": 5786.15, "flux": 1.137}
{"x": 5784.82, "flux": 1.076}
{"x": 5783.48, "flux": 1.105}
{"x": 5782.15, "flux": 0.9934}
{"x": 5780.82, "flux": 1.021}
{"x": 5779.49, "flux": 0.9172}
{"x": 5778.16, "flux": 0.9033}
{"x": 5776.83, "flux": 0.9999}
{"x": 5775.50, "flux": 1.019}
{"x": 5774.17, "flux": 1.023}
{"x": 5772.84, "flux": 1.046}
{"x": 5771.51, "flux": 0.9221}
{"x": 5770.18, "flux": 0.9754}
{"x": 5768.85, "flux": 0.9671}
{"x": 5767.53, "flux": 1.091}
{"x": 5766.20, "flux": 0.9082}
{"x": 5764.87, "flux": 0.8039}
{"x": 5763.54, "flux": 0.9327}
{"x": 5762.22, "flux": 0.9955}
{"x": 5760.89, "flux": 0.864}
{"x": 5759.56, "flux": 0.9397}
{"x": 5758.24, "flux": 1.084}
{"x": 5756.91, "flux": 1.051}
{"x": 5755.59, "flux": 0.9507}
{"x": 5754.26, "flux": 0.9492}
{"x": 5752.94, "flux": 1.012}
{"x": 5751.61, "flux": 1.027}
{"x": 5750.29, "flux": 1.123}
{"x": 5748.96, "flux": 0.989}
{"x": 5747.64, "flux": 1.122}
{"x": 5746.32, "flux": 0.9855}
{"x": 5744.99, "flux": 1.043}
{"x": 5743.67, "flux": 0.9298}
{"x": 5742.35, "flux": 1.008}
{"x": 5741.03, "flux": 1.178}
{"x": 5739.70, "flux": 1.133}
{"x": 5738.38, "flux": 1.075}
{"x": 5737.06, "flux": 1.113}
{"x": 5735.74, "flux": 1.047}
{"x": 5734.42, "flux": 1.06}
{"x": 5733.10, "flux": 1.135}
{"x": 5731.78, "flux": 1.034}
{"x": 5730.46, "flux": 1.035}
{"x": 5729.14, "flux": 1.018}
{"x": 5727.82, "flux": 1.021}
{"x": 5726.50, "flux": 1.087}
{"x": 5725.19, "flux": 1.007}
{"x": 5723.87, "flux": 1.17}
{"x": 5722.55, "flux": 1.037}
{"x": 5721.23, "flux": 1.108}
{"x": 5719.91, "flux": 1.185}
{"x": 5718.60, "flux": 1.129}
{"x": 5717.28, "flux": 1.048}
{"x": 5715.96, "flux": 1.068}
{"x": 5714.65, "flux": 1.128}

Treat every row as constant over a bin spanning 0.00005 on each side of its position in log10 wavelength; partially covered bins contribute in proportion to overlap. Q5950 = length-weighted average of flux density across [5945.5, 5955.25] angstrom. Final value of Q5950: 0.98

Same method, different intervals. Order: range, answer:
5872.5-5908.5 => 1.07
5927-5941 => 1.02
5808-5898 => 1.09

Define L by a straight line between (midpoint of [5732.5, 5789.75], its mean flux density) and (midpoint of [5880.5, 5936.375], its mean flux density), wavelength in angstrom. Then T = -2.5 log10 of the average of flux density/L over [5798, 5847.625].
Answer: -0.03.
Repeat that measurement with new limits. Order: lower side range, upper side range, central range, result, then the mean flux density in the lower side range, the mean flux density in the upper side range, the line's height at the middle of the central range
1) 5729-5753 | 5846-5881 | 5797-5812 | 0.02 mag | 1.06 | 1.13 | 1.1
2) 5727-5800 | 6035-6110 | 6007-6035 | -0.01 mag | 1.02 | 1.02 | 1.02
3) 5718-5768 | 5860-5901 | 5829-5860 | 0.04 mag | 1.04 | 1.12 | 1.1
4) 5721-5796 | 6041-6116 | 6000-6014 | -0.04 mag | 1.02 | 1.02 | 1.02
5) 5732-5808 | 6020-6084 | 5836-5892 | -0.08 mag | 1.03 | 1.03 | 1.03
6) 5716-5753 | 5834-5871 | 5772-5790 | 0.06 mag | 1.07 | 1.1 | 1.08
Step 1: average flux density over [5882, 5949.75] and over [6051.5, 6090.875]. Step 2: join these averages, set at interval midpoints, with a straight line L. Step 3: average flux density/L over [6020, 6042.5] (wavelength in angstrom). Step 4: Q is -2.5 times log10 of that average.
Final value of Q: 0.010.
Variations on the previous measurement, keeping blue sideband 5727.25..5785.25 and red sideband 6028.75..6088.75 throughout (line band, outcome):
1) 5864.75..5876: -0.15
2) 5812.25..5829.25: -0.06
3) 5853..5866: -0.10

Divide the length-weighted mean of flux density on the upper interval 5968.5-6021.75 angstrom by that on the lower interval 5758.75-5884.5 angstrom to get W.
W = 1.0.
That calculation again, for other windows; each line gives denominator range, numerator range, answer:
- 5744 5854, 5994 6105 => 1.00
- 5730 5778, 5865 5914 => 1.07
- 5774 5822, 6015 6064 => 0.97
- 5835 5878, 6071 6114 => 0.91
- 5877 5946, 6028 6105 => 0.99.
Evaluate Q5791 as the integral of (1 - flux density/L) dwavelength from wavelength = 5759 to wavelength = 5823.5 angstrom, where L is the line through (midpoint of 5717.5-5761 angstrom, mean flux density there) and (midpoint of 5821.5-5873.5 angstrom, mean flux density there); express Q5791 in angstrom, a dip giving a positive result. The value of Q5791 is 2.09 angstrom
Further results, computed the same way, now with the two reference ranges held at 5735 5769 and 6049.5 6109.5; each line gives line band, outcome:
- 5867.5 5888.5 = -2.6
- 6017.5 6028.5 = 0.0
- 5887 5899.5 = -0.6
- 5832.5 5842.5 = 0.0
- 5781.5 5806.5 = -1.0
